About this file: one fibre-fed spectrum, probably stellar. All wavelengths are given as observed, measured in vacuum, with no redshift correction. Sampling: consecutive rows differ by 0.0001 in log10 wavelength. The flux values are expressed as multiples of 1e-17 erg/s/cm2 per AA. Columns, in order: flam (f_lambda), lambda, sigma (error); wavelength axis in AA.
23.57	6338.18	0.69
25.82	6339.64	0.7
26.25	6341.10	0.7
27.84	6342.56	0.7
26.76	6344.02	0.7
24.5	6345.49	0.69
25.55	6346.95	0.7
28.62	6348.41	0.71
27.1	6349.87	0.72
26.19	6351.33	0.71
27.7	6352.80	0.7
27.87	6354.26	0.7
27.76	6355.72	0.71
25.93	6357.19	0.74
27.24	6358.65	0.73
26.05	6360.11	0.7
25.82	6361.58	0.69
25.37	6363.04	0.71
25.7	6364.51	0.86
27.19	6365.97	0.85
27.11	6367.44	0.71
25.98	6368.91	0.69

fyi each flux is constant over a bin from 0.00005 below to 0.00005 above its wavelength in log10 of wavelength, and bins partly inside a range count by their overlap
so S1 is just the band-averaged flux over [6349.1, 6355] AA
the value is 27.2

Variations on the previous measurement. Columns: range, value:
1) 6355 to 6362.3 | 26.5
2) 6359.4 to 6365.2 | 25.7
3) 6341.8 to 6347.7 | 26.1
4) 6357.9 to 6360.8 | 26.7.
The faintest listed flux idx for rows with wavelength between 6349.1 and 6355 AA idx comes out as 26.19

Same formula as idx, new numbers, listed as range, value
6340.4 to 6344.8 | 26.25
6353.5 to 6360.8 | 25.93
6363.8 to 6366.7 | 25.7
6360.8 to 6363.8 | 25.37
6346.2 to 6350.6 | 25.55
